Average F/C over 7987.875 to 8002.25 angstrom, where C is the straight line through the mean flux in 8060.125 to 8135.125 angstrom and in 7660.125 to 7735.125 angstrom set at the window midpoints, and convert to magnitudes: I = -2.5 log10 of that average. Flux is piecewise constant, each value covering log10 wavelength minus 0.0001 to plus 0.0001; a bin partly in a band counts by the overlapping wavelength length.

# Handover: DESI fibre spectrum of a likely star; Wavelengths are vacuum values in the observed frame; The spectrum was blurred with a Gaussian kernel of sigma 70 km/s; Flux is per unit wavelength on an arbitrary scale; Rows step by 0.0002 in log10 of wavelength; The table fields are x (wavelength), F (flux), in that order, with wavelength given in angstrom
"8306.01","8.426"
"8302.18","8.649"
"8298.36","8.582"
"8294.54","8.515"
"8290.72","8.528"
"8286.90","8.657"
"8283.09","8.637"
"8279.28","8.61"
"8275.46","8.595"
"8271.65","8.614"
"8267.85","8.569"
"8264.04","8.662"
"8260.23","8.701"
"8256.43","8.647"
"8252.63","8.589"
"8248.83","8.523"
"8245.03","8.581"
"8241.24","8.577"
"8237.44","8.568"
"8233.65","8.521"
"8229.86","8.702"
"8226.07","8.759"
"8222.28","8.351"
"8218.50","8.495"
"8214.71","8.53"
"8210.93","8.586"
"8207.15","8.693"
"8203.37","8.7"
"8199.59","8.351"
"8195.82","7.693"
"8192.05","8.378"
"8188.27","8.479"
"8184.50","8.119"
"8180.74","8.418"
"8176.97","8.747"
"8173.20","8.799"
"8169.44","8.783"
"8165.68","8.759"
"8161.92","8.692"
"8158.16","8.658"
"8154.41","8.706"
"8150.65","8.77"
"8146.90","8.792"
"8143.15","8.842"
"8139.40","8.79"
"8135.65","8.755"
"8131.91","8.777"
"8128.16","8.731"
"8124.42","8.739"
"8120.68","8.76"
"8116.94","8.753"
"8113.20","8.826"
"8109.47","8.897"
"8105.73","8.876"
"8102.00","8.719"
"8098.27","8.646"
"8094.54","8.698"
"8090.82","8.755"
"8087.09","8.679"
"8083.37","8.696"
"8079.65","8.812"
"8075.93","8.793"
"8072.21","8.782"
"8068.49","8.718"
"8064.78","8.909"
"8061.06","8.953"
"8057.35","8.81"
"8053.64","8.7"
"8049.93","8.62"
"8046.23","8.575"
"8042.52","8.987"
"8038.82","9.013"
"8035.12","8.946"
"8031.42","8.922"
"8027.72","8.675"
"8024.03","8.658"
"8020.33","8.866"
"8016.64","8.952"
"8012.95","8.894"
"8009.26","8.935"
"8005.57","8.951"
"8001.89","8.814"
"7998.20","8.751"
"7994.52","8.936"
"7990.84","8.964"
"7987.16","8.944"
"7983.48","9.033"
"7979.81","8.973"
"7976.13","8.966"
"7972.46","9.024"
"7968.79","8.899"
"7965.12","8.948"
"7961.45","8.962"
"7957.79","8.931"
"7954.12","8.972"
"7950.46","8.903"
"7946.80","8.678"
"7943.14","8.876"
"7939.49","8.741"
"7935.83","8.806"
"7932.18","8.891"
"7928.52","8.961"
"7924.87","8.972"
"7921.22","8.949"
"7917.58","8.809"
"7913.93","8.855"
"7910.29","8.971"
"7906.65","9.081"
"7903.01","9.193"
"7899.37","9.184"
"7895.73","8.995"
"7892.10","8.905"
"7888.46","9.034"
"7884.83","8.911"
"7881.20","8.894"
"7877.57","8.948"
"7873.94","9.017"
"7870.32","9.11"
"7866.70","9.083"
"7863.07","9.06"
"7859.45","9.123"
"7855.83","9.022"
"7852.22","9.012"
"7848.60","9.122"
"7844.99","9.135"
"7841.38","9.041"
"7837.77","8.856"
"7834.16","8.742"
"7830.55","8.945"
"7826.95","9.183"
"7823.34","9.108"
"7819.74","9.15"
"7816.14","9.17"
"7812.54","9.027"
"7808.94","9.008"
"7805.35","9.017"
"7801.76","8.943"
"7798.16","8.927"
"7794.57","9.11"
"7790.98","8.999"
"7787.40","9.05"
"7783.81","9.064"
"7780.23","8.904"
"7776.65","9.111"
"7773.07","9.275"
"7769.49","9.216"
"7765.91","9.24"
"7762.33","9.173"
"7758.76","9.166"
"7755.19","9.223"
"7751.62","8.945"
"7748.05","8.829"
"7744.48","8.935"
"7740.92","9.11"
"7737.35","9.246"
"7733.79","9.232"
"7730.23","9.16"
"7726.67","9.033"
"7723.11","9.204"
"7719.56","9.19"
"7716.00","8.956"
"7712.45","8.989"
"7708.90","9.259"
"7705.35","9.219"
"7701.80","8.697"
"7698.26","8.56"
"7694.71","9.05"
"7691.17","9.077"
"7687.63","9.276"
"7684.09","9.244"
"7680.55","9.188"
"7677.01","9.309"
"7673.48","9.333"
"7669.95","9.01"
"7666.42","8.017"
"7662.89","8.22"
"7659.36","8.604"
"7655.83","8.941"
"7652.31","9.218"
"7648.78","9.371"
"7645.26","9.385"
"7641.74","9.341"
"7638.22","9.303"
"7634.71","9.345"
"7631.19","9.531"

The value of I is -0.01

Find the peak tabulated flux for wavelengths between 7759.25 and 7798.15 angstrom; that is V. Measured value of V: 9.275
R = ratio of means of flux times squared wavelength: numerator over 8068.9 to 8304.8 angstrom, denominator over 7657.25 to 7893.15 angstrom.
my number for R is 1.06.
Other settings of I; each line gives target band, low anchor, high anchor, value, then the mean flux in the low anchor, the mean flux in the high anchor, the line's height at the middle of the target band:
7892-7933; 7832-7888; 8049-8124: 0.00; 9.01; 8.77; 8.95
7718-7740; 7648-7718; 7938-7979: -0.03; 8.97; 8.9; 8.96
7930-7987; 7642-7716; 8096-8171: -0.01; 9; 8.76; 8.86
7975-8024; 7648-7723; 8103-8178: -0.01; 8.99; 8.77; 8.84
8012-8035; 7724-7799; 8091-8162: 0.00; 9.1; 8.76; 8.86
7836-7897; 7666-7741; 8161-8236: -0.01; 9.08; 8.53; 8.9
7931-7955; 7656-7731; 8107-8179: 0.00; 8.98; 8.77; 8.86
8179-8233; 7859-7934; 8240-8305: 0.03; 8.99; 8.6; 8.67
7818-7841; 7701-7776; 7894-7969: 0.00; 9.11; 8.93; 9.03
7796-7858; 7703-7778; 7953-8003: 0.00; 9.13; 8.94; 9.06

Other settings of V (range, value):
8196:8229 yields 8.759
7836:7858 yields 9.135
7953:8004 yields 9.033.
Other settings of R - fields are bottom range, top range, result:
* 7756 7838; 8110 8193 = 1.05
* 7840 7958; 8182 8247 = 1.02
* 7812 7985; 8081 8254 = 1.03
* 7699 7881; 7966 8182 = 1.04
